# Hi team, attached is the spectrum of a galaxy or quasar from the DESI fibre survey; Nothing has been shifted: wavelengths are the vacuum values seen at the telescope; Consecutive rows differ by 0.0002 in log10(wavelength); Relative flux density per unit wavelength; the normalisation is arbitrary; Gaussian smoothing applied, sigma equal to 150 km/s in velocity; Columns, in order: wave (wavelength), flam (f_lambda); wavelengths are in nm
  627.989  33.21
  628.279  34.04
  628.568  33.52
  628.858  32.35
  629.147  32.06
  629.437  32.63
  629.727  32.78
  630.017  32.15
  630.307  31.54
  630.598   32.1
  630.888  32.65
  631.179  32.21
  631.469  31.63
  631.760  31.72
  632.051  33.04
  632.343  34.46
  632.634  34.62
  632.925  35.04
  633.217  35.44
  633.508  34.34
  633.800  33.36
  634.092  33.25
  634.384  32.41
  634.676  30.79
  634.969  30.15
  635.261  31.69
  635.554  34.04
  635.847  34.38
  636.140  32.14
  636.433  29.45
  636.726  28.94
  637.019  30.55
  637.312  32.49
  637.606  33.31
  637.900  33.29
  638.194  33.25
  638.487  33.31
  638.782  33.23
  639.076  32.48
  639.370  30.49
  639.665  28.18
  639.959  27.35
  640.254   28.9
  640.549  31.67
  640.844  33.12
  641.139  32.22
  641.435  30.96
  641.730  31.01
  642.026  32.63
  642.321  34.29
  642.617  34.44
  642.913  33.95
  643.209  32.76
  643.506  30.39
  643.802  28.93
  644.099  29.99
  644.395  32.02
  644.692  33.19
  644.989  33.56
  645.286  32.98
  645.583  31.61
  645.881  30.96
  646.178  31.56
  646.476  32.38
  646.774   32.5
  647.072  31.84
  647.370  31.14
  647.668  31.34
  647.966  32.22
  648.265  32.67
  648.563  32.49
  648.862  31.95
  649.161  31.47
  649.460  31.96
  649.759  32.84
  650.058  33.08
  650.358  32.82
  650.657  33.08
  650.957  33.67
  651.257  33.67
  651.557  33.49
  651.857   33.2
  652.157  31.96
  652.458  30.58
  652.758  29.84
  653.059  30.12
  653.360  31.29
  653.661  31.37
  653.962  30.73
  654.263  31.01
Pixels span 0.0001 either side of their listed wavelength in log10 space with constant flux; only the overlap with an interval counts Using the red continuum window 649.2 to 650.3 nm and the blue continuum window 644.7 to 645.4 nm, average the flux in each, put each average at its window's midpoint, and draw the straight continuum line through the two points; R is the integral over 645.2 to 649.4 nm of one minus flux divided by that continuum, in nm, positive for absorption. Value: 0.13 nm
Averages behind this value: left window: 33.3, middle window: 31.9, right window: 32.5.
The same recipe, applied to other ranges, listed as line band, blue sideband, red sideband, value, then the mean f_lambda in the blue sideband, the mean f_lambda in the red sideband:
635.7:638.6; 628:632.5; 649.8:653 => 0.042 nm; 32.6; 32.5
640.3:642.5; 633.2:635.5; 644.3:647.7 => 0.010 nm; 32.6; 32.1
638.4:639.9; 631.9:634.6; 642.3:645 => 0.078 nm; 33.9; 32.2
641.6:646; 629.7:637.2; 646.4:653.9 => 0.007 nm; 32.5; 32.1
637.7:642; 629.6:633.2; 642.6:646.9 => 0.119 nm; 32.9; 32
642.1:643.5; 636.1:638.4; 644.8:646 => -0.057 nm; 31.7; 32.3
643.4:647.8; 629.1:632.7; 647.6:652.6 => 0.120 nm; 32.5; 32.5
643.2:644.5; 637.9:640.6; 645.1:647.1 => 0.047 nm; 31.1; 32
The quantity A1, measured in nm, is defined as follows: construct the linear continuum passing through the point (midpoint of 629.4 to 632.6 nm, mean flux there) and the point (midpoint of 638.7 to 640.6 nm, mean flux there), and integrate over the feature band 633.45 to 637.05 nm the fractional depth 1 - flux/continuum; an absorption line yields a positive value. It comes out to -0.07 nm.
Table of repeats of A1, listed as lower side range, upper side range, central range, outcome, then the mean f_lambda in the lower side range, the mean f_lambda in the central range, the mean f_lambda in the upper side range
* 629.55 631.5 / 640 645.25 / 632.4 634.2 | -0.13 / 32.2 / 34.4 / 31.9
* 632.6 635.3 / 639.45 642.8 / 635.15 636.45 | 0.00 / 33.1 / 32.6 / 31.4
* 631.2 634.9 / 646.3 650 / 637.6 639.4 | 0.00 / 33.2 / 32.9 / 32.1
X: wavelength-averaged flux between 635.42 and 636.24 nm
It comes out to 33.6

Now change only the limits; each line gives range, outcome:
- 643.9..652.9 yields 32.2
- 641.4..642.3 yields 32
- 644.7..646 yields 32.4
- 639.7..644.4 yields 31.4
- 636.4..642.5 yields 31.5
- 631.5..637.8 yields 32.6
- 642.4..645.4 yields 32.3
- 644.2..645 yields 32.7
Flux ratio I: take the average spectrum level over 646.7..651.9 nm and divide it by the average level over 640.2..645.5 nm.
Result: 1.0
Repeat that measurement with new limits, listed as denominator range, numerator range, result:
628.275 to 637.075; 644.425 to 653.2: 0.99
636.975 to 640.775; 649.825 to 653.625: 1.02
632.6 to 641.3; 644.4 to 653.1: 1.00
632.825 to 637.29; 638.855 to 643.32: 0.98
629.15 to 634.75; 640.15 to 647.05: 0.97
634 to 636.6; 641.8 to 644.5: 1.00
